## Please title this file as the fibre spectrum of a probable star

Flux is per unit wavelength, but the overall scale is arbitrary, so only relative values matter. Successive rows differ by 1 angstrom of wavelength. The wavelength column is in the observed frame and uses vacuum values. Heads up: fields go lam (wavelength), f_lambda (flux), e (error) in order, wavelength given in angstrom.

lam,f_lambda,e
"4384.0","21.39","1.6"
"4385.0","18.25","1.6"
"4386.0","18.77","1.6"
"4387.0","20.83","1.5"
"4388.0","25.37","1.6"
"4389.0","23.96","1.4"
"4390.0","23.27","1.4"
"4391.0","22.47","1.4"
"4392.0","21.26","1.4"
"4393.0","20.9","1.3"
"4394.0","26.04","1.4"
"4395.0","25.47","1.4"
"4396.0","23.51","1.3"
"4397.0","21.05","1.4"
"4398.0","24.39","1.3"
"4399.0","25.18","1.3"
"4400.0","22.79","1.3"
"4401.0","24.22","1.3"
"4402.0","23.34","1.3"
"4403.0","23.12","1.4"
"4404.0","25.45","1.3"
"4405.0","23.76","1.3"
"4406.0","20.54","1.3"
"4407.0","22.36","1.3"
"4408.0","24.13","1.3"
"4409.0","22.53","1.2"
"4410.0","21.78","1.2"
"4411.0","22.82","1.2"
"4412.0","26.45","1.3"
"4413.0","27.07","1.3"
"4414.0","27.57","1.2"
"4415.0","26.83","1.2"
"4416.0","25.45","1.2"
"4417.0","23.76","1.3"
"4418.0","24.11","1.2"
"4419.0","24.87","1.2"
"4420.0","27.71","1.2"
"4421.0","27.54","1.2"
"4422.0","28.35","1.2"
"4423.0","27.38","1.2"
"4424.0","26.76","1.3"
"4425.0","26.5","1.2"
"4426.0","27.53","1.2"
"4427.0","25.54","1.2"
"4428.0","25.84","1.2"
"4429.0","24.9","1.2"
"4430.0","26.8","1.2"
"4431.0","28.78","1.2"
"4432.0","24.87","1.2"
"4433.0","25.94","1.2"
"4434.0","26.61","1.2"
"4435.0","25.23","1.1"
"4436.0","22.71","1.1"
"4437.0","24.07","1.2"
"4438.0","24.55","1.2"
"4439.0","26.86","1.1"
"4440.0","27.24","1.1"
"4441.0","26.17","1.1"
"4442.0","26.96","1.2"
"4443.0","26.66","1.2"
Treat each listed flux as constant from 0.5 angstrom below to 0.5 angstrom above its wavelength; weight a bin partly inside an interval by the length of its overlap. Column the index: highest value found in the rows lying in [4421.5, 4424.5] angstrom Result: 28.35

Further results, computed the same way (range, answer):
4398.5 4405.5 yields 25.45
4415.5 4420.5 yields 27.71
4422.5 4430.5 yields 27.53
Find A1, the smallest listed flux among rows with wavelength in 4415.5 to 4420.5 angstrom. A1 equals 23.76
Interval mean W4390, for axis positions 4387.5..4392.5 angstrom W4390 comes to 23.3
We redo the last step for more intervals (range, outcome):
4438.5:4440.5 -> 27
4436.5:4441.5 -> 25.8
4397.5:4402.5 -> 24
